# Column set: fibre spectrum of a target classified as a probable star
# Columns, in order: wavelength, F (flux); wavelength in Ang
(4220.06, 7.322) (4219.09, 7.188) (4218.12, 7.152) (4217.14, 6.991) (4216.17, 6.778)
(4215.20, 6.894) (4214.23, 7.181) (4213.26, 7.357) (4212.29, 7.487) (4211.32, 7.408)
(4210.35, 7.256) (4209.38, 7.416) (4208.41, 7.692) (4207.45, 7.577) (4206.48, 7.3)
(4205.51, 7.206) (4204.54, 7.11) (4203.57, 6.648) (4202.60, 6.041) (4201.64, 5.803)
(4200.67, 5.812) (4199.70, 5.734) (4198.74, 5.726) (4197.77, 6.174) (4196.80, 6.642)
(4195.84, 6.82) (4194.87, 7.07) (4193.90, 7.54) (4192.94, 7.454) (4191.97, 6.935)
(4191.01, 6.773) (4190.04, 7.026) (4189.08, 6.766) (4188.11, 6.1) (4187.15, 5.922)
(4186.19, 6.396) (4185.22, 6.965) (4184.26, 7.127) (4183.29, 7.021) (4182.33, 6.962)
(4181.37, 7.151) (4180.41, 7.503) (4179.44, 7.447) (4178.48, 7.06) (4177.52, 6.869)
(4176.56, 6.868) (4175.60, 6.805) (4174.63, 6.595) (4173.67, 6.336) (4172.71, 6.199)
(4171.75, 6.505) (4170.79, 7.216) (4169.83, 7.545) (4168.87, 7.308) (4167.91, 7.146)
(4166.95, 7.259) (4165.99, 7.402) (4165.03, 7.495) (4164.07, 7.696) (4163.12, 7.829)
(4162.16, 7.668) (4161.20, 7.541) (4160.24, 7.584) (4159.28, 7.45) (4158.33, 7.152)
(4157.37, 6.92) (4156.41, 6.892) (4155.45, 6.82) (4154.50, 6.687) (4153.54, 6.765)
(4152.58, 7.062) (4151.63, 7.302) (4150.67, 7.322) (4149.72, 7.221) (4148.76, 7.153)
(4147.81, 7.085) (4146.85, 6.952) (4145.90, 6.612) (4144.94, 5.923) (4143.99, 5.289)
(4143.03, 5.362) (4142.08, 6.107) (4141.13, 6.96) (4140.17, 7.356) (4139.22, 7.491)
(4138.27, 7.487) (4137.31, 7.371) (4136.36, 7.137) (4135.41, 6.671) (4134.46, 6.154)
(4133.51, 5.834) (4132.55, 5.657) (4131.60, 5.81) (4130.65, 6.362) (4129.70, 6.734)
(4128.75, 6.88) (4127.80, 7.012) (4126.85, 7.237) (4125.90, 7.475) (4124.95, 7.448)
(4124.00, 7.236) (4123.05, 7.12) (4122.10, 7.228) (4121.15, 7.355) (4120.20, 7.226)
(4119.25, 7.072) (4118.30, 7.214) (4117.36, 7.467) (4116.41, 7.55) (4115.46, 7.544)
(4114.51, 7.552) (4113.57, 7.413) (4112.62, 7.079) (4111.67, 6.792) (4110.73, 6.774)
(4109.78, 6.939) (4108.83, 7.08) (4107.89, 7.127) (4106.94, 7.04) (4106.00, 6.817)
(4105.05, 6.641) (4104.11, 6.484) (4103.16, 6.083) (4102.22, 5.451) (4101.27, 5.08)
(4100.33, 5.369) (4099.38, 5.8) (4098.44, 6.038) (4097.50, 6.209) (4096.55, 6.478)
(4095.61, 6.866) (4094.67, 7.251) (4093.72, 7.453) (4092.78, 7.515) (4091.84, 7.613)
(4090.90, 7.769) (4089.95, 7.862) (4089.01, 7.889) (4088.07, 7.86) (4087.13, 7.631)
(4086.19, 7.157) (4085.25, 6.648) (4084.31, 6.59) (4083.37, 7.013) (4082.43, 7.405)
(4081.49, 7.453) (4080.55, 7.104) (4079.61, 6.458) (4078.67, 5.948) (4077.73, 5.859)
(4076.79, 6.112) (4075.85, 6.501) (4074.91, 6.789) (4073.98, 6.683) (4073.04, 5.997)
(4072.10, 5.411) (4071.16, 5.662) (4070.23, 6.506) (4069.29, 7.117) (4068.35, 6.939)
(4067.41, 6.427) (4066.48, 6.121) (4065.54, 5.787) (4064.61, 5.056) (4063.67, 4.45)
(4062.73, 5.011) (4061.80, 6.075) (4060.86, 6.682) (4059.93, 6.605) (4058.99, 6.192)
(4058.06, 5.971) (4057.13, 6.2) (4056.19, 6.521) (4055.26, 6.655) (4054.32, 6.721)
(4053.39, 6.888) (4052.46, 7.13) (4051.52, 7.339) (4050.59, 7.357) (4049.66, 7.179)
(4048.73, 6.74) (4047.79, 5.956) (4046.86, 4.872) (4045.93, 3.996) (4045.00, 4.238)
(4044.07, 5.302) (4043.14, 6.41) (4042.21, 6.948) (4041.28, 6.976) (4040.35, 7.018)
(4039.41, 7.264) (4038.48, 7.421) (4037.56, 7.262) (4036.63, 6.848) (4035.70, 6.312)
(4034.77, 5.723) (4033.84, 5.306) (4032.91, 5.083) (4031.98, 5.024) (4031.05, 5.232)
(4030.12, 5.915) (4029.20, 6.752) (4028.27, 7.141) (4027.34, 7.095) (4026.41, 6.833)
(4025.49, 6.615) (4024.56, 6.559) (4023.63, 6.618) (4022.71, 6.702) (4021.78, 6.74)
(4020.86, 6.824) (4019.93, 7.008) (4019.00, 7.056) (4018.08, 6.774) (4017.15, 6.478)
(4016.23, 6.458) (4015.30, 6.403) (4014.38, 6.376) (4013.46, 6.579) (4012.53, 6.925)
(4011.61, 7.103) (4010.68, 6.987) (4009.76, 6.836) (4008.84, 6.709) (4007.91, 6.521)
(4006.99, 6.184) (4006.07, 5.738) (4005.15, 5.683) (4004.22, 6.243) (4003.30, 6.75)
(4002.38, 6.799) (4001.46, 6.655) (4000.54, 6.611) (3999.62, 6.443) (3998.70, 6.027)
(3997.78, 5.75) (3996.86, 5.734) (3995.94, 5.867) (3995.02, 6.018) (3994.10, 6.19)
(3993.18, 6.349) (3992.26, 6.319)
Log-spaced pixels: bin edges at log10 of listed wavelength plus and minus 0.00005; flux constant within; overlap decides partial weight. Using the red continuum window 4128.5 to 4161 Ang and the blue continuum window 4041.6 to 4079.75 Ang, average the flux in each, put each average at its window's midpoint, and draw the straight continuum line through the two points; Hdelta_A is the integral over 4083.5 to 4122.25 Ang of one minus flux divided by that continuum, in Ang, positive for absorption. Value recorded -2.9 Ang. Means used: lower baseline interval 6.17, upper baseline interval 6.76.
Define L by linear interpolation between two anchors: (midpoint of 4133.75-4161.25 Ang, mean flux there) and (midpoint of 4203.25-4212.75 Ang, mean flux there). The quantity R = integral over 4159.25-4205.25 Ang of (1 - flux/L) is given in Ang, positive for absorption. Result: 1.5 Ang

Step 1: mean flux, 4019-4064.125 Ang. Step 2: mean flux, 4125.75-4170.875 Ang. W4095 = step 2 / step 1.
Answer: 1.10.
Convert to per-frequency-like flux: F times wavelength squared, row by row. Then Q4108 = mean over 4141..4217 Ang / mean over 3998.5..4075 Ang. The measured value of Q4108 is 1.16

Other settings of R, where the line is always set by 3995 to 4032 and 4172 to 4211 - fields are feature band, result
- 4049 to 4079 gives 1.2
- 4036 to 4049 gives 0.6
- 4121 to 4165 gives -1.4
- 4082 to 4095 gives -1.6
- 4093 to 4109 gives 0.5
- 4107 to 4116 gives -0.7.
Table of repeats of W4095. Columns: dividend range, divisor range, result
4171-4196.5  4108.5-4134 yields 0.98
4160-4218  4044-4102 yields 1.08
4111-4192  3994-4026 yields 1.07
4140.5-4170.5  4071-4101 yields 1.04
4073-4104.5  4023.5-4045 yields 1.06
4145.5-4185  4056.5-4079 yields 1.17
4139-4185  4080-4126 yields 1.00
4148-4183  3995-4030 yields 1.09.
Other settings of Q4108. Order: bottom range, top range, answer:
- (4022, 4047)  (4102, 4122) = 1.17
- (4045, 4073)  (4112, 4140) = 1.18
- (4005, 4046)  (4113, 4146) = 1.12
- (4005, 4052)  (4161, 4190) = 1.17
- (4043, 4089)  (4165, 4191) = 1.15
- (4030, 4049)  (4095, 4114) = 1.12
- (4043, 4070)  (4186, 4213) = 1.19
